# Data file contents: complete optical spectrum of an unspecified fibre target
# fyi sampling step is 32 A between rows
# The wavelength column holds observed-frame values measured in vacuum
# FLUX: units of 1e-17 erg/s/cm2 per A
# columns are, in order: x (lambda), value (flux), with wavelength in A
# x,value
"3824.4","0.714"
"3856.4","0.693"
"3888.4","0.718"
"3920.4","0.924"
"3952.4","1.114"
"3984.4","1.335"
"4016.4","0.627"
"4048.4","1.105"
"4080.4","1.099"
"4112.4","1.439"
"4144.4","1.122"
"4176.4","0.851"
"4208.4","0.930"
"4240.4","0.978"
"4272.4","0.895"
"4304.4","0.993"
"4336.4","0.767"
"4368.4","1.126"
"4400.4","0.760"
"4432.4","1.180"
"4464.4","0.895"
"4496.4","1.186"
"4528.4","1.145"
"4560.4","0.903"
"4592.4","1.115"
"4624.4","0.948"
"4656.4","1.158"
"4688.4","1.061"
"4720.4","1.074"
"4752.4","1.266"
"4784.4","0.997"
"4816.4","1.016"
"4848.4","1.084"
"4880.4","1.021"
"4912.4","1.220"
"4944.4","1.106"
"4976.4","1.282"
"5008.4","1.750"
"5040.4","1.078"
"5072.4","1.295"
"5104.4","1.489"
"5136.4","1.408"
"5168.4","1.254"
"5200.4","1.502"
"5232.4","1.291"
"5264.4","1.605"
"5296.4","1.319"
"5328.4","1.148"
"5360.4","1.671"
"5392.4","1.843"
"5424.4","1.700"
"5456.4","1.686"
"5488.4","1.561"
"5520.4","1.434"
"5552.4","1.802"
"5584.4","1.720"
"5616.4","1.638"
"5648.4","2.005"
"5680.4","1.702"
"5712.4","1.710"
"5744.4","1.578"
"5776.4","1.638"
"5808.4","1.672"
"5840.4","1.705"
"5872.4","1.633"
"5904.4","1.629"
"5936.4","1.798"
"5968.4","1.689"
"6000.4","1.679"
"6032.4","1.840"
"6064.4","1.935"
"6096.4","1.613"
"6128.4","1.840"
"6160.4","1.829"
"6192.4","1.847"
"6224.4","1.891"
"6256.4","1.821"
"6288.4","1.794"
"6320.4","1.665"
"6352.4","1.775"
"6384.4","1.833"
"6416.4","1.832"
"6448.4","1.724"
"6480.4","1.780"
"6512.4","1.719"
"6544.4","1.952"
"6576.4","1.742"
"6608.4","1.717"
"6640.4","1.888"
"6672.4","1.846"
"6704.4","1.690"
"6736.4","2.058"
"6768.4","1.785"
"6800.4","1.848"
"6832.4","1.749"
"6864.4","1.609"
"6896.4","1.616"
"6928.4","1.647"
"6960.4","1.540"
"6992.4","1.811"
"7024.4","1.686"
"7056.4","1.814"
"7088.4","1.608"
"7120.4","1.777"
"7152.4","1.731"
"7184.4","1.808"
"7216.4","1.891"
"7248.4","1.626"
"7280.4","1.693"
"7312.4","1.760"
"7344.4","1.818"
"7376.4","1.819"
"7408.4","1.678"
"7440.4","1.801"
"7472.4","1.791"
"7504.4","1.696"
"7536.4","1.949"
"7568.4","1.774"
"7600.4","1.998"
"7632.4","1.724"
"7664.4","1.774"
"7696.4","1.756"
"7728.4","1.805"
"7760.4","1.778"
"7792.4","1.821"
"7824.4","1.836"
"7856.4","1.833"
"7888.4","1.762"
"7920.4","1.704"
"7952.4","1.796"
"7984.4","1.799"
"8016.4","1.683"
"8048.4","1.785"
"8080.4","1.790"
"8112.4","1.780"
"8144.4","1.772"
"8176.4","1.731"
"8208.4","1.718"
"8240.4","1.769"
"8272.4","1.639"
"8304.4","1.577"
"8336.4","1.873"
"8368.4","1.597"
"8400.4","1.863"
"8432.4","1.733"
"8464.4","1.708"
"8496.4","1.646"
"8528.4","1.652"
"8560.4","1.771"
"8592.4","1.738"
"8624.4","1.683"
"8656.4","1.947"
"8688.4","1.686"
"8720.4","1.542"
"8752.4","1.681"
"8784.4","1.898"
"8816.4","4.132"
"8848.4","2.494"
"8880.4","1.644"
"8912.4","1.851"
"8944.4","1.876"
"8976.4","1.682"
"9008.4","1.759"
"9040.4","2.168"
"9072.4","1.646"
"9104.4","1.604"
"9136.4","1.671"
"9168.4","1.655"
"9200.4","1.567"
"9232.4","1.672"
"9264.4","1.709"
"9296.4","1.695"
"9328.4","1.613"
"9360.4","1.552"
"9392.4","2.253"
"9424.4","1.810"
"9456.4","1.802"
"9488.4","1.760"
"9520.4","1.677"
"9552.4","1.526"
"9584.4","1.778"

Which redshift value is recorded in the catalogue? 0.344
